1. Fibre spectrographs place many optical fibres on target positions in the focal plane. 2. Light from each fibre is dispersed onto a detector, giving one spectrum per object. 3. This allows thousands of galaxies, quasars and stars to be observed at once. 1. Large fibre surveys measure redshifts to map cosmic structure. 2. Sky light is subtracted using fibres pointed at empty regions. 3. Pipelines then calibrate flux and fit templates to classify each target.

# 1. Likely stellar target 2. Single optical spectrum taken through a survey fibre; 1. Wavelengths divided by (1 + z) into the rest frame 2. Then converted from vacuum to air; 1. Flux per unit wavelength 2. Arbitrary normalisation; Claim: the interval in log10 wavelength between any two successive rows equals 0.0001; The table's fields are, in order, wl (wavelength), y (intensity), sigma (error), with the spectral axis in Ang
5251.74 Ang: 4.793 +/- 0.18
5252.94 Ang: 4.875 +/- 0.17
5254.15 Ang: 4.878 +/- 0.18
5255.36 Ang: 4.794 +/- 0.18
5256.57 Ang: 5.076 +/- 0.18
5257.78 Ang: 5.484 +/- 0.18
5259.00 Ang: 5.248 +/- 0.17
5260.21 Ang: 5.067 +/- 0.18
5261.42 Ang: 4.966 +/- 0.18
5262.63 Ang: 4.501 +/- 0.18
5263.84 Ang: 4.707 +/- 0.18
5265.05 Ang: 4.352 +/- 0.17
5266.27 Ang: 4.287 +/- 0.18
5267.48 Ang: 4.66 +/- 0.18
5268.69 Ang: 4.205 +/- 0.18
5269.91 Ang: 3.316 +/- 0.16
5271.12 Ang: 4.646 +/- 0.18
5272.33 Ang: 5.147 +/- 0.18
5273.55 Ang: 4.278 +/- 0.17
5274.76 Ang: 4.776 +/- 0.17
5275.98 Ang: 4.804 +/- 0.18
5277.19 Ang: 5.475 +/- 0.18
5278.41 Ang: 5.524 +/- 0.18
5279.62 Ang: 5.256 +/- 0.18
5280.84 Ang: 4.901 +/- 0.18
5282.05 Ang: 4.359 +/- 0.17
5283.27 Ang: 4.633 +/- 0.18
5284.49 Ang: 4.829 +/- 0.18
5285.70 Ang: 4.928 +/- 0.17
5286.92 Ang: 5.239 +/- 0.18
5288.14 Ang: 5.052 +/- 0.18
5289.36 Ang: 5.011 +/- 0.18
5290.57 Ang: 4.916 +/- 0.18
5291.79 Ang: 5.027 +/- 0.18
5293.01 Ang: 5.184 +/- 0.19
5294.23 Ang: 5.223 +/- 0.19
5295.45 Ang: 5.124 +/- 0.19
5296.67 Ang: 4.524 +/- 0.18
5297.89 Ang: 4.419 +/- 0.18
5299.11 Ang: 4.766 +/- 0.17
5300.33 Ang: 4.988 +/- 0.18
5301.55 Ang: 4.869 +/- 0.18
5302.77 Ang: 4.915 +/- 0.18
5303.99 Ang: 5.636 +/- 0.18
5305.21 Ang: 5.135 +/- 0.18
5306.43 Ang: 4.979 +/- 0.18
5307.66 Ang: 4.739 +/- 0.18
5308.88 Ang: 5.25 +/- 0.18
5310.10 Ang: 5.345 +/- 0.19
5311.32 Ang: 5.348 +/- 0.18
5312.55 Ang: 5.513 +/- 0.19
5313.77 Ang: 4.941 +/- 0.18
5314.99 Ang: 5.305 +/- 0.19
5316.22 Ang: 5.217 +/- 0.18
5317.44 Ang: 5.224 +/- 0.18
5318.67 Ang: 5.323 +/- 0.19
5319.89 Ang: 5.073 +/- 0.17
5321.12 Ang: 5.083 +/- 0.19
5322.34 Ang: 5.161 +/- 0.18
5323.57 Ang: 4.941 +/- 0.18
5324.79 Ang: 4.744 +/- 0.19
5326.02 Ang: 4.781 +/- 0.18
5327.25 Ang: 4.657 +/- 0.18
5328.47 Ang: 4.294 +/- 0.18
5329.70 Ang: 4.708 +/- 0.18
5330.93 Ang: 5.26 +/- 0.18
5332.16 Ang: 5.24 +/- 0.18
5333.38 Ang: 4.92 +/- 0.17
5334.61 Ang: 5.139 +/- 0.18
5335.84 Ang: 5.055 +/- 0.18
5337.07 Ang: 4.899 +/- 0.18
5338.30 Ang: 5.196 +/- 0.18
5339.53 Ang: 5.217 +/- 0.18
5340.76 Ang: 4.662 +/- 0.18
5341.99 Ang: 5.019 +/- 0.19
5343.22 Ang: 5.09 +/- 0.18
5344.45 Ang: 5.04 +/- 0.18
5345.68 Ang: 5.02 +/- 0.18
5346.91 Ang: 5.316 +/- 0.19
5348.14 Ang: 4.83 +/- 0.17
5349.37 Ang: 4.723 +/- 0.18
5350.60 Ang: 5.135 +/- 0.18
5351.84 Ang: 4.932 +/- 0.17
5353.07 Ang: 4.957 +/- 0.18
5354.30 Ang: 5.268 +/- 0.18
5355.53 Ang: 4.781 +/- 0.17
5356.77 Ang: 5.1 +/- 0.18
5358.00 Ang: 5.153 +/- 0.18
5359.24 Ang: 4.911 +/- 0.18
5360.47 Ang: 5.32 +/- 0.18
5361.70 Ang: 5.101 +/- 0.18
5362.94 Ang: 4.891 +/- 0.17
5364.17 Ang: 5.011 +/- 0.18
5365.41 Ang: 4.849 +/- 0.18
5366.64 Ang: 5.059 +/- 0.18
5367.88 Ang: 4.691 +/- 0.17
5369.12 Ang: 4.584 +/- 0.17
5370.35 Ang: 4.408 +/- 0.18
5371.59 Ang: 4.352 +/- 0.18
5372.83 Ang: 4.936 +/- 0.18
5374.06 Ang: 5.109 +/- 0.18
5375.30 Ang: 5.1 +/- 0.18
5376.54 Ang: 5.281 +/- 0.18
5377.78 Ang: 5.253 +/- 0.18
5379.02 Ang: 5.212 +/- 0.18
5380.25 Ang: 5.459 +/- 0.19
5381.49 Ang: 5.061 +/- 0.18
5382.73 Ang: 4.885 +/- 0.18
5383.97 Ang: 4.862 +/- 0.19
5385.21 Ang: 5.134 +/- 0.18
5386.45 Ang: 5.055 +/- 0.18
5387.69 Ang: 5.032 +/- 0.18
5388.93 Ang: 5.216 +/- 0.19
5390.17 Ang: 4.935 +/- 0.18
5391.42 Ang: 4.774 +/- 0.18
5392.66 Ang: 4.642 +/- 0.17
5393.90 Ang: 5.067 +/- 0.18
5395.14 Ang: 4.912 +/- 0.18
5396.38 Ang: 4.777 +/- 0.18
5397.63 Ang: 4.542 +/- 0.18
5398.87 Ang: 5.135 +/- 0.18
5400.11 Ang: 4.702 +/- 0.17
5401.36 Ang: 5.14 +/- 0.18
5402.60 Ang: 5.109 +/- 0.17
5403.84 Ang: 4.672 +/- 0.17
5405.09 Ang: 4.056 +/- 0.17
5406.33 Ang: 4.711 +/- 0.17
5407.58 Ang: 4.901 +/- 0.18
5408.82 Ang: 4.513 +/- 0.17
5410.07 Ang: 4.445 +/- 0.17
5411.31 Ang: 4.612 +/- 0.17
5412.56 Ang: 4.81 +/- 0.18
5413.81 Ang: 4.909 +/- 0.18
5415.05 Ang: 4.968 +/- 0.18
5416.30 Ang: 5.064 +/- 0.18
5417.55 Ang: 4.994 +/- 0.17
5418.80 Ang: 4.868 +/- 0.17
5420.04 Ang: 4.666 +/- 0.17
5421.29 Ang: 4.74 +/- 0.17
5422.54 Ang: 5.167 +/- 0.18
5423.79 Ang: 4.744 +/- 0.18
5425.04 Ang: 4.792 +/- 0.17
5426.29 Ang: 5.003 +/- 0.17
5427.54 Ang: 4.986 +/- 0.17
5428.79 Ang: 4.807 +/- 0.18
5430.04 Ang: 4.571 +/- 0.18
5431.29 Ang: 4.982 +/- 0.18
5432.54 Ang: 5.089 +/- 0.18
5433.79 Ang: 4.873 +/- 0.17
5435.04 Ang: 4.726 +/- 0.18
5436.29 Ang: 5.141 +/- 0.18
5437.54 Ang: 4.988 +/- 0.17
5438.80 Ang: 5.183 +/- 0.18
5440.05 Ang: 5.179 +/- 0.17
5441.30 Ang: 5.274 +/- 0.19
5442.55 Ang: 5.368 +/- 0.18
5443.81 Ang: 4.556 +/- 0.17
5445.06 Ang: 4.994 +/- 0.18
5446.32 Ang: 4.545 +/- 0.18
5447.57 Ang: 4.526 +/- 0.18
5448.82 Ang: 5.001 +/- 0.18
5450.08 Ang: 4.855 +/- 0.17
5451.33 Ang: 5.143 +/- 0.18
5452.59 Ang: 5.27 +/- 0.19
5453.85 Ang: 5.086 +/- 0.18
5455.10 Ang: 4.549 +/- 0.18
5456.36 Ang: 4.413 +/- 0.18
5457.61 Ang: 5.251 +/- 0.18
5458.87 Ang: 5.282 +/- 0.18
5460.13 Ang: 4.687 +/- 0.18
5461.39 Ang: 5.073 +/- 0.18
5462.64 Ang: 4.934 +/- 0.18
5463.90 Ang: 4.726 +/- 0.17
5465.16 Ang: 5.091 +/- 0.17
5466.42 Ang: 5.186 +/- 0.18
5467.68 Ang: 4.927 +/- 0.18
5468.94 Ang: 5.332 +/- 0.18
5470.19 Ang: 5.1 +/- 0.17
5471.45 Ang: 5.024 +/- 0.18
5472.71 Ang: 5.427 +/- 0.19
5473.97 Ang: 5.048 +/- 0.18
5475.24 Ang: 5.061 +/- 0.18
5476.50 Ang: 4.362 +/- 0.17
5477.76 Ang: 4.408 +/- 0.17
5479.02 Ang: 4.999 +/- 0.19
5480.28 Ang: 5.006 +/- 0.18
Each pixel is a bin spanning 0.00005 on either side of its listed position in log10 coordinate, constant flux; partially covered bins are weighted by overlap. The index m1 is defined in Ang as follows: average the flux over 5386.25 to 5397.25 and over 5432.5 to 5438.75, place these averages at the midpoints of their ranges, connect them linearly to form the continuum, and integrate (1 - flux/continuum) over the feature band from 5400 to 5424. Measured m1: 0.7 Ang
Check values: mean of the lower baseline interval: 4.92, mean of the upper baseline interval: 4.97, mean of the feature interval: 4.79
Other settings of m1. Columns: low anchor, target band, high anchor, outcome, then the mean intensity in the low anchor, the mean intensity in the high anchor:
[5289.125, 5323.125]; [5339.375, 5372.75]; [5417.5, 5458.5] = 0.6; 5.08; 4.92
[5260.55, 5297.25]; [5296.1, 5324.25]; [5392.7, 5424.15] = -1.6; 4.8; 4.81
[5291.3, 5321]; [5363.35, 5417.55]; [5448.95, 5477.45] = 1.6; 5.09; 4.98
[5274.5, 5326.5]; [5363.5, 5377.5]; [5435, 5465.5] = 0.4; 5.04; 4.96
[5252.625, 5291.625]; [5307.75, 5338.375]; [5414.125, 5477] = -1.2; 4.82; 4.95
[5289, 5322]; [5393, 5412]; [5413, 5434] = 0.7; 5.08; 4.89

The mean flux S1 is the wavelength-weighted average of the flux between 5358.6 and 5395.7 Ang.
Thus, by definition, 4.97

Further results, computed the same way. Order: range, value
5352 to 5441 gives 4.92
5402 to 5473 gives 4.91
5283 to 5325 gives 5.05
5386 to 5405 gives 4.89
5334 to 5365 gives 5.03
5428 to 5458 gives 4.93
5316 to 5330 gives 4.93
